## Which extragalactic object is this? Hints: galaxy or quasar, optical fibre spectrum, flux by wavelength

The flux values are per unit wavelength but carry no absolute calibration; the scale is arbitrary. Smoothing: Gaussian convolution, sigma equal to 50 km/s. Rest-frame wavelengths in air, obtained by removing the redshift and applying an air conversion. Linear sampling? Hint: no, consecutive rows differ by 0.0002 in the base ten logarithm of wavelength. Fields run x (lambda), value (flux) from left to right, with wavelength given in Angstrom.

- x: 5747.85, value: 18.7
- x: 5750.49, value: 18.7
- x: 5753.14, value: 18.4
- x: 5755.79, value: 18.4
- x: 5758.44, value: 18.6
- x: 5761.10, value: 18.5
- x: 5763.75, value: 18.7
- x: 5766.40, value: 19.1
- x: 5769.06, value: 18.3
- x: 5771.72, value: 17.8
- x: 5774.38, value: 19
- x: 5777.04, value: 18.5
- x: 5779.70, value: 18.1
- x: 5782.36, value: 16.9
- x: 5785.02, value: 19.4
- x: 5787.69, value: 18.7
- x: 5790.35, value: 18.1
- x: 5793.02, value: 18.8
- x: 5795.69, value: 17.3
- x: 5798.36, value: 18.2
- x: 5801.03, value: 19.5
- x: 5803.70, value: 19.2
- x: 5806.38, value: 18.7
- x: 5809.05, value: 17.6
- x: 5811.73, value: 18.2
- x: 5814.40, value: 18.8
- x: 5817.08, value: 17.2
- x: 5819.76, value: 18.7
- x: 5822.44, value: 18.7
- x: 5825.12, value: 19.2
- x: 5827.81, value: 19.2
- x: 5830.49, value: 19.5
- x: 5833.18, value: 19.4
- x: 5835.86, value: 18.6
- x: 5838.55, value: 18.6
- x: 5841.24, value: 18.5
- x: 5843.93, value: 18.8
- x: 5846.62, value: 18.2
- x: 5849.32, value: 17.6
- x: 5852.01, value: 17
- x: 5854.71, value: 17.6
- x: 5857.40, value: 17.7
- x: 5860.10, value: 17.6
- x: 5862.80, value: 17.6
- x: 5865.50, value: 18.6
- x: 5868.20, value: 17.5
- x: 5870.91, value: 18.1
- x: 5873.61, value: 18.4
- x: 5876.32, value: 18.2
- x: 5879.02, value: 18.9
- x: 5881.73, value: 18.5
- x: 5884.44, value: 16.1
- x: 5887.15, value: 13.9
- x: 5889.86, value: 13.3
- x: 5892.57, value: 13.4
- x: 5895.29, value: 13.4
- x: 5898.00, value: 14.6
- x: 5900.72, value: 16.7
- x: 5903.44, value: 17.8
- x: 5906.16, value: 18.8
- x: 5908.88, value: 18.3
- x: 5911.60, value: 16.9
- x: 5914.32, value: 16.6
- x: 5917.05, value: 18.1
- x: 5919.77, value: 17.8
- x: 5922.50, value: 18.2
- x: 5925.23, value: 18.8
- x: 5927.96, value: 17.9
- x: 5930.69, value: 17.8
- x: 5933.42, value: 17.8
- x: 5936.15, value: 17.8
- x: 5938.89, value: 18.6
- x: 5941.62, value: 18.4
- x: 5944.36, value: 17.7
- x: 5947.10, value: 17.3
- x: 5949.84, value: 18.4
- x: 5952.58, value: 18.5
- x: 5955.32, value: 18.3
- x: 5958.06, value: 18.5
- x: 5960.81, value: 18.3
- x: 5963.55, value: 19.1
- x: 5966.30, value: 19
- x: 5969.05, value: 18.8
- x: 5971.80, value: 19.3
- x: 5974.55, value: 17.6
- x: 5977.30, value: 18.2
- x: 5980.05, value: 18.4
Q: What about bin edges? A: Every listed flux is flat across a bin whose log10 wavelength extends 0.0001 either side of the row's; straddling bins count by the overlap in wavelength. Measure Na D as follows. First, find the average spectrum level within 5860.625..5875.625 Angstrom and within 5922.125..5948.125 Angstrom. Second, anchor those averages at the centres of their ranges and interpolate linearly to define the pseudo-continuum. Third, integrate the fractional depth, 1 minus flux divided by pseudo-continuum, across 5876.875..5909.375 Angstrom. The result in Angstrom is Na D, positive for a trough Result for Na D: 3.40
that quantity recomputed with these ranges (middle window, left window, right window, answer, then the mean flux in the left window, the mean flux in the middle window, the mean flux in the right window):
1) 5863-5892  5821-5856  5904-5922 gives 1.72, 18.5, 17.1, 17.8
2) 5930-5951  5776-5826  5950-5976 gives 0.67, 18.4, 18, 18.6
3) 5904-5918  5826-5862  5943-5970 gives 0.48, 18.3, 17.7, 18.4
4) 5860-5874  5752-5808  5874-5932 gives -0.50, 18.5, 18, 16.9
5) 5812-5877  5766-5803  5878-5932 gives -2.62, 18.4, 18.3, 16.8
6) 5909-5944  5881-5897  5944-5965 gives -2.49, 14.6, 17.9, 18.3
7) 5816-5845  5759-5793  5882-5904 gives -3.37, 18.4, 18.8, 15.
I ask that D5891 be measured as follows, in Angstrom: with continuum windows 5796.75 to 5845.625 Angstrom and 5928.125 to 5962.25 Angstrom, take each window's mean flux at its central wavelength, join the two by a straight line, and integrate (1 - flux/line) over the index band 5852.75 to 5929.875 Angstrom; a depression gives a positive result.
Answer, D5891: 5.22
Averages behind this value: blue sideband 18.7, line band 17.1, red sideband 18.1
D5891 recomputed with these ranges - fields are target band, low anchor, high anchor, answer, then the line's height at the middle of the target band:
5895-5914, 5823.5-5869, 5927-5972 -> 1.5 Angstrom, 18.3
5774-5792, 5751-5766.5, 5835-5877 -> 0.1 Angstrom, 18.4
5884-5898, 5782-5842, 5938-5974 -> 3.5 Angstrom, 18.5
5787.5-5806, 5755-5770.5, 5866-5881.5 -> 0.0 Angstrom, 18.5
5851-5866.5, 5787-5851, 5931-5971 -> 0.7 Angstrom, 18.5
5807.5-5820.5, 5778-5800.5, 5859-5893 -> -0.1 Angstrom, 17.9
